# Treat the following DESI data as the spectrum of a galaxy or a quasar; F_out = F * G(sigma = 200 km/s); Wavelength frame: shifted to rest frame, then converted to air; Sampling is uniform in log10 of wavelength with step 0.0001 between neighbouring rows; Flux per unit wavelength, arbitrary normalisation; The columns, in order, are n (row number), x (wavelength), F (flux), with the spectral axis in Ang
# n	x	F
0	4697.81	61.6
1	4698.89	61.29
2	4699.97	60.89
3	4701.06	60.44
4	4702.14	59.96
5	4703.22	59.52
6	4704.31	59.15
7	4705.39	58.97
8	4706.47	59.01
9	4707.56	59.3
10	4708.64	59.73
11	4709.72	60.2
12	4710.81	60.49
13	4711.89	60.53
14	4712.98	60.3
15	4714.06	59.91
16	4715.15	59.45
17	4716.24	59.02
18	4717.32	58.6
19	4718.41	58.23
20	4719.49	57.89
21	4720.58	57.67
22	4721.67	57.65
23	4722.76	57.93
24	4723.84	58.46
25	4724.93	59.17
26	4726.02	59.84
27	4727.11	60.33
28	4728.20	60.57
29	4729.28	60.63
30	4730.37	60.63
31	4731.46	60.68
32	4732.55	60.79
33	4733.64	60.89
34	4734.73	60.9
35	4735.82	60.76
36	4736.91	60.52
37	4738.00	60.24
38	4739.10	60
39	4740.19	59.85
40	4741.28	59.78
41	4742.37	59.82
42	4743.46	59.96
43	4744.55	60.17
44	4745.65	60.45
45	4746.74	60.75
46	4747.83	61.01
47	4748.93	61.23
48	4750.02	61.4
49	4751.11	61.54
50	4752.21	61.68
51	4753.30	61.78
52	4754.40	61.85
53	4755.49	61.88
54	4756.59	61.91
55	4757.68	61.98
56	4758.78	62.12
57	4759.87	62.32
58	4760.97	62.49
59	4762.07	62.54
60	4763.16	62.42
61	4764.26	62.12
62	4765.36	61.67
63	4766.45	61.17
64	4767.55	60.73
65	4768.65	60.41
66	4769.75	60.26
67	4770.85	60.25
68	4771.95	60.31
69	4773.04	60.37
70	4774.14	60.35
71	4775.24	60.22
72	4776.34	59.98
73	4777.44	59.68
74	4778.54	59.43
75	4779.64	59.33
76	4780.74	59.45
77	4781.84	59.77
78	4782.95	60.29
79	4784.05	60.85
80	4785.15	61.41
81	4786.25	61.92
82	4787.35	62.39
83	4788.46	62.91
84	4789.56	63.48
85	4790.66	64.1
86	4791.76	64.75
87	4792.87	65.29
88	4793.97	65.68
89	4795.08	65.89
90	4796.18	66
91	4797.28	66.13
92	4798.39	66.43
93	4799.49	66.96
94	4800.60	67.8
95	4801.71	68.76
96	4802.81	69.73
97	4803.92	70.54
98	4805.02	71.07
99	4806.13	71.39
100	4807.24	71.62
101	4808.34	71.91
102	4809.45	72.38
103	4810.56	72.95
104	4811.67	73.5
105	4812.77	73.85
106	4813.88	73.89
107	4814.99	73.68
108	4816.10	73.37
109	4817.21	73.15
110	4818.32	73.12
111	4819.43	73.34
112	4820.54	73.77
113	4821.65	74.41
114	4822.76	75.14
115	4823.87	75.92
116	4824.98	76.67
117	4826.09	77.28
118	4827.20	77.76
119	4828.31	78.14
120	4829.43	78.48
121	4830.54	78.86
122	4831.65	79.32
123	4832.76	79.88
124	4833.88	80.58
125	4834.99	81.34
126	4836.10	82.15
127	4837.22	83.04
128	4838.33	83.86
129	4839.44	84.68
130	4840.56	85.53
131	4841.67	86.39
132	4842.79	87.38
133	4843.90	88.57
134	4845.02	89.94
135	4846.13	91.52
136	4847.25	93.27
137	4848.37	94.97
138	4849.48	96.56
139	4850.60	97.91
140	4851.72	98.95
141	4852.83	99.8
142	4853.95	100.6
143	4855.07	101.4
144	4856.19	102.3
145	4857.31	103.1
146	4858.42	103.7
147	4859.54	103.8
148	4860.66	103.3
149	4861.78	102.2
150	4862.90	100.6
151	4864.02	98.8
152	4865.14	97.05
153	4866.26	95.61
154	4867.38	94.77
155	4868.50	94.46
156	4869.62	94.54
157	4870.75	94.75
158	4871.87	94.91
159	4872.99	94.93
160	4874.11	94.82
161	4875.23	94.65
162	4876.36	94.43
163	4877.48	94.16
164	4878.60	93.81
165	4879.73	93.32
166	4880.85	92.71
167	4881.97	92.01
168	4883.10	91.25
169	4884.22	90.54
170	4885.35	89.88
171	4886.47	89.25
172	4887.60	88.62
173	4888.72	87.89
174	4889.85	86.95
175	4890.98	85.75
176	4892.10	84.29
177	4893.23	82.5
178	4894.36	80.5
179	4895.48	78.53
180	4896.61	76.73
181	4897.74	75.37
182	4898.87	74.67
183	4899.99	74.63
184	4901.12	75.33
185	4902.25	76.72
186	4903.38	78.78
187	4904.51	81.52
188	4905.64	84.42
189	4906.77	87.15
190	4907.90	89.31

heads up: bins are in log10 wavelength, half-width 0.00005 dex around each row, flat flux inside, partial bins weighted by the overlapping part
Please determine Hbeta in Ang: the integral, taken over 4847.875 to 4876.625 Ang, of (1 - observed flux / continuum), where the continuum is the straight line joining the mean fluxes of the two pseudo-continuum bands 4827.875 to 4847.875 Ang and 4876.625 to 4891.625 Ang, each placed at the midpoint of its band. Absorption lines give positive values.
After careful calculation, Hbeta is -3.5 Ang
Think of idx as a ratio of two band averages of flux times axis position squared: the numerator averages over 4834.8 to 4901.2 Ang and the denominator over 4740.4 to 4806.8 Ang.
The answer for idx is 1.5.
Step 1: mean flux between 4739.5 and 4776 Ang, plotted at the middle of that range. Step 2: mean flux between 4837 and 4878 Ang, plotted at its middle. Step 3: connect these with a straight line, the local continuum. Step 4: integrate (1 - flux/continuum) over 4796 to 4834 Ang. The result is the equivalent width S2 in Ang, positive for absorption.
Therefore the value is 3.5 Ang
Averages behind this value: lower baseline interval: 61.1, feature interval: 73.4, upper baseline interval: 95.3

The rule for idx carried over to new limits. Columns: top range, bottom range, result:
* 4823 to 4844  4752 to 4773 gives 1.36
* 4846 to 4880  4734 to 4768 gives 1.67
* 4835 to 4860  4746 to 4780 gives 1.58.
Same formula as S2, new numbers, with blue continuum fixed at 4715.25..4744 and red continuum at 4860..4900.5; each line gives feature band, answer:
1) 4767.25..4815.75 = 4.77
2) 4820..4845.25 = 0.00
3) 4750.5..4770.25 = 1.25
